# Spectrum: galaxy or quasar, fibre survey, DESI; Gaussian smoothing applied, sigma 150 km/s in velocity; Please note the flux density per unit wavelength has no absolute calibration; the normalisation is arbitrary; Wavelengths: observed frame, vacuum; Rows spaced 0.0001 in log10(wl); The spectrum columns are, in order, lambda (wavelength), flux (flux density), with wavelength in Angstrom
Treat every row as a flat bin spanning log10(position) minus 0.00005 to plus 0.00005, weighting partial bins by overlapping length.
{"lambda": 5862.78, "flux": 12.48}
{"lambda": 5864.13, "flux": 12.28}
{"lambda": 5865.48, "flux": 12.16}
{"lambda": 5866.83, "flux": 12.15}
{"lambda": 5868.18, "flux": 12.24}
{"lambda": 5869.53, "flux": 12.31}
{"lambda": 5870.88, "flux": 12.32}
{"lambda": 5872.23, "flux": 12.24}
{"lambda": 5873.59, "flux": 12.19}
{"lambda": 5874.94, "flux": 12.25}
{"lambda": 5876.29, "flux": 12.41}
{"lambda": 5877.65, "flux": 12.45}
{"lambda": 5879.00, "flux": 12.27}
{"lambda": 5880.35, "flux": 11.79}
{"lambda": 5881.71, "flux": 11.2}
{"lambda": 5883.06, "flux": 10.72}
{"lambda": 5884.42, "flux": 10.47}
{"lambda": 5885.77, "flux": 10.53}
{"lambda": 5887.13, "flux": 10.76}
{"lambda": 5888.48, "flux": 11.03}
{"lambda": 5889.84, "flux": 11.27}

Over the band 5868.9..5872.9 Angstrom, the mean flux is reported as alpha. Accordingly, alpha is 12.3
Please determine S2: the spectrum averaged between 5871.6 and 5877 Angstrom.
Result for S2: 12.3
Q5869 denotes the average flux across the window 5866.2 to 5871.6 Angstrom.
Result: 12.3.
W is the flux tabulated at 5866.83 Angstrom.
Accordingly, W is 12.15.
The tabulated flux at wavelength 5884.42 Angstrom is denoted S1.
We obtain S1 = 10.47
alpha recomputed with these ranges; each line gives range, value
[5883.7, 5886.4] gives 10.5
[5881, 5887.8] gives 10.7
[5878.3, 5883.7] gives 11.5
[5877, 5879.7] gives 12.4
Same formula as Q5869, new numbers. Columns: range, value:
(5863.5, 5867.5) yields 12.2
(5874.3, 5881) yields 12.2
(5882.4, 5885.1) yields 10.6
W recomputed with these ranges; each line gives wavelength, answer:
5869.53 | 12.31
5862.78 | 12.48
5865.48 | 12.16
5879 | 12.27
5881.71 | 11.2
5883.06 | 10.72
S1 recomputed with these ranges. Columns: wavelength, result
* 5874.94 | 12.25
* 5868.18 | 12.24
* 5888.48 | 11.03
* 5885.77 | 10.53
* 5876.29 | 12.41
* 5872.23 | 12.24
